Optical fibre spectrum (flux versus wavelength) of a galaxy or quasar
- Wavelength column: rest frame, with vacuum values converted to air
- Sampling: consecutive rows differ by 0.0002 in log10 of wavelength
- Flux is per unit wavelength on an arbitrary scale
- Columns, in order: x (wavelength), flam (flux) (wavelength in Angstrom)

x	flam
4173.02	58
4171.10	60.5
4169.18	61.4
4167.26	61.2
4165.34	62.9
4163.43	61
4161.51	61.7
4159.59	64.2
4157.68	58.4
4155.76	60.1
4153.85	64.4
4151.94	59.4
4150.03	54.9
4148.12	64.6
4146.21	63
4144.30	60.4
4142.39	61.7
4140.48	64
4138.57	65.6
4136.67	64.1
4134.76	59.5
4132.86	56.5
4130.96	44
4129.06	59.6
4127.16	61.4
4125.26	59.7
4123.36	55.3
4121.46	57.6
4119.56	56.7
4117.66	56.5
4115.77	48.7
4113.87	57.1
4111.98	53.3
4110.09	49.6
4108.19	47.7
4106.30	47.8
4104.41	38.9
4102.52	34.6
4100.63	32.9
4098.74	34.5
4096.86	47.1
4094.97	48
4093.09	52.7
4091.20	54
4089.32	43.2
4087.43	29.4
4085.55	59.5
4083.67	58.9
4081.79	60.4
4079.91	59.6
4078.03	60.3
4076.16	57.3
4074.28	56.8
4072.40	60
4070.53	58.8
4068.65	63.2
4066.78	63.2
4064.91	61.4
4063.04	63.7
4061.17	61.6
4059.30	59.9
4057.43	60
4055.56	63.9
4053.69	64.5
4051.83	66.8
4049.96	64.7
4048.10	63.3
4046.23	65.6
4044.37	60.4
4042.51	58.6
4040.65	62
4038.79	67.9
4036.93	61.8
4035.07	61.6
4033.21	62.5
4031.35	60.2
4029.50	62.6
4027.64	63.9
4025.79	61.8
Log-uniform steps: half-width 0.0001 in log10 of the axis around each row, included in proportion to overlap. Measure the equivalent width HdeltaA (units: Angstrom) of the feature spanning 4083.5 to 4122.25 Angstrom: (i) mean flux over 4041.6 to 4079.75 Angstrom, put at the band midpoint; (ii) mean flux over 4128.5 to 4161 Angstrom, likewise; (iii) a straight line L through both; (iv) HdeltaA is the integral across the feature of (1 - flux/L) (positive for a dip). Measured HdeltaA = 8.4 Angstrom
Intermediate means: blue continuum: 61.7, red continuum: 60.3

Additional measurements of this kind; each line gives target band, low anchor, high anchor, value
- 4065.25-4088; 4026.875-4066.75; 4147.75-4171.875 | 1.63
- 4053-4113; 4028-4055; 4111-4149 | 7.62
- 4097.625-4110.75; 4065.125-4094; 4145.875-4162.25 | 3.85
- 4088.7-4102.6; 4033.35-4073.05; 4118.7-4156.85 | 3.91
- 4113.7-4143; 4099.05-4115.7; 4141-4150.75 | -2.31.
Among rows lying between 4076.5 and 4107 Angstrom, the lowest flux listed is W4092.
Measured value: 29.4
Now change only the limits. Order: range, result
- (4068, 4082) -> 56.8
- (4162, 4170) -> 61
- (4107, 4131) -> 44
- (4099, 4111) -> 32.9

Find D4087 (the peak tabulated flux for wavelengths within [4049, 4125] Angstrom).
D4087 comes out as 66.8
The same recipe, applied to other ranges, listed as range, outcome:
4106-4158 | 65.6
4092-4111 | 52.7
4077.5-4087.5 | 60.4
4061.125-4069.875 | 63.7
